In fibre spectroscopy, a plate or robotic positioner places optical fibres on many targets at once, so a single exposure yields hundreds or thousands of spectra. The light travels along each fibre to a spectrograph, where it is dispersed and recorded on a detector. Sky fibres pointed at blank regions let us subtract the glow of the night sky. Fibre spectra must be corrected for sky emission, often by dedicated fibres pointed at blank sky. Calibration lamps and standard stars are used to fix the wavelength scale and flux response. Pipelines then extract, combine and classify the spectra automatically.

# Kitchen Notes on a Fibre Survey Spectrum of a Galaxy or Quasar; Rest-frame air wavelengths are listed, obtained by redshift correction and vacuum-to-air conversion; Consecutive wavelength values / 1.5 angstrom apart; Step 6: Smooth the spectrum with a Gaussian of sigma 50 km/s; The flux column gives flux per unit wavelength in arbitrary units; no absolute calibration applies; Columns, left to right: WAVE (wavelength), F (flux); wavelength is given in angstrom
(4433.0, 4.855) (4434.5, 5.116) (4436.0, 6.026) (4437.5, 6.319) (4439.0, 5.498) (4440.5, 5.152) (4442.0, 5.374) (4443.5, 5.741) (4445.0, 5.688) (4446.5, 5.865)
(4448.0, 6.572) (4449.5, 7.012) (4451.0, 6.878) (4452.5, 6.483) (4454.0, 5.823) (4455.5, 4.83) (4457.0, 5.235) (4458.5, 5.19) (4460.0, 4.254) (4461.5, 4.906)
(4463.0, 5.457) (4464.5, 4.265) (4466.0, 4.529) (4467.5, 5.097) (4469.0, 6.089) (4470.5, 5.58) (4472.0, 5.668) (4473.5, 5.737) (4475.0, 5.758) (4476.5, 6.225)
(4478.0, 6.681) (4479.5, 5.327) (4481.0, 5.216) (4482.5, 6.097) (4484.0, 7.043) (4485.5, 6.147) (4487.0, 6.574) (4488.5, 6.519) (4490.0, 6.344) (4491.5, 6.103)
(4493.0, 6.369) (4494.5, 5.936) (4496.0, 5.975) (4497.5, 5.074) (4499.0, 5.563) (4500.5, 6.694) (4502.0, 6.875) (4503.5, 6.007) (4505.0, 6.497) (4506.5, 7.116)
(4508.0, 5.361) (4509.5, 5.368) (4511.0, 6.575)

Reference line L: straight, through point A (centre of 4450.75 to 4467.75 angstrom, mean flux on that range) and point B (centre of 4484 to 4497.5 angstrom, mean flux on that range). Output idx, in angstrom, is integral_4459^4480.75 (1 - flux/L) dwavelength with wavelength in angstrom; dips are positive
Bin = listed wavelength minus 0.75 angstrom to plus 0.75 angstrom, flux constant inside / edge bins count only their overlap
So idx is 0.65 angstrom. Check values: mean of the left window 5.2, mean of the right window 6.23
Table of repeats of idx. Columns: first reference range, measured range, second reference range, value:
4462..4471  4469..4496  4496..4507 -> -2.10 angstrom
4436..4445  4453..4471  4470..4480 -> 2.10 angstrom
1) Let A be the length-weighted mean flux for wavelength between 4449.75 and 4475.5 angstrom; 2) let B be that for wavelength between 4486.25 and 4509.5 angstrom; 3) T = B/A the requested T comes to 1.14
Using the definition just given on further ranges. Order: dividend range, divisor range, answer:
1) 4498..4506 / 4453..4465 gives 1.25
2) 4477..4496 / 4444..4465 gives 1.10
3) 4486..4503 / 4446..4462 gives 1.08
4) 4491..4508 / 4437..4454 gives 1.02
